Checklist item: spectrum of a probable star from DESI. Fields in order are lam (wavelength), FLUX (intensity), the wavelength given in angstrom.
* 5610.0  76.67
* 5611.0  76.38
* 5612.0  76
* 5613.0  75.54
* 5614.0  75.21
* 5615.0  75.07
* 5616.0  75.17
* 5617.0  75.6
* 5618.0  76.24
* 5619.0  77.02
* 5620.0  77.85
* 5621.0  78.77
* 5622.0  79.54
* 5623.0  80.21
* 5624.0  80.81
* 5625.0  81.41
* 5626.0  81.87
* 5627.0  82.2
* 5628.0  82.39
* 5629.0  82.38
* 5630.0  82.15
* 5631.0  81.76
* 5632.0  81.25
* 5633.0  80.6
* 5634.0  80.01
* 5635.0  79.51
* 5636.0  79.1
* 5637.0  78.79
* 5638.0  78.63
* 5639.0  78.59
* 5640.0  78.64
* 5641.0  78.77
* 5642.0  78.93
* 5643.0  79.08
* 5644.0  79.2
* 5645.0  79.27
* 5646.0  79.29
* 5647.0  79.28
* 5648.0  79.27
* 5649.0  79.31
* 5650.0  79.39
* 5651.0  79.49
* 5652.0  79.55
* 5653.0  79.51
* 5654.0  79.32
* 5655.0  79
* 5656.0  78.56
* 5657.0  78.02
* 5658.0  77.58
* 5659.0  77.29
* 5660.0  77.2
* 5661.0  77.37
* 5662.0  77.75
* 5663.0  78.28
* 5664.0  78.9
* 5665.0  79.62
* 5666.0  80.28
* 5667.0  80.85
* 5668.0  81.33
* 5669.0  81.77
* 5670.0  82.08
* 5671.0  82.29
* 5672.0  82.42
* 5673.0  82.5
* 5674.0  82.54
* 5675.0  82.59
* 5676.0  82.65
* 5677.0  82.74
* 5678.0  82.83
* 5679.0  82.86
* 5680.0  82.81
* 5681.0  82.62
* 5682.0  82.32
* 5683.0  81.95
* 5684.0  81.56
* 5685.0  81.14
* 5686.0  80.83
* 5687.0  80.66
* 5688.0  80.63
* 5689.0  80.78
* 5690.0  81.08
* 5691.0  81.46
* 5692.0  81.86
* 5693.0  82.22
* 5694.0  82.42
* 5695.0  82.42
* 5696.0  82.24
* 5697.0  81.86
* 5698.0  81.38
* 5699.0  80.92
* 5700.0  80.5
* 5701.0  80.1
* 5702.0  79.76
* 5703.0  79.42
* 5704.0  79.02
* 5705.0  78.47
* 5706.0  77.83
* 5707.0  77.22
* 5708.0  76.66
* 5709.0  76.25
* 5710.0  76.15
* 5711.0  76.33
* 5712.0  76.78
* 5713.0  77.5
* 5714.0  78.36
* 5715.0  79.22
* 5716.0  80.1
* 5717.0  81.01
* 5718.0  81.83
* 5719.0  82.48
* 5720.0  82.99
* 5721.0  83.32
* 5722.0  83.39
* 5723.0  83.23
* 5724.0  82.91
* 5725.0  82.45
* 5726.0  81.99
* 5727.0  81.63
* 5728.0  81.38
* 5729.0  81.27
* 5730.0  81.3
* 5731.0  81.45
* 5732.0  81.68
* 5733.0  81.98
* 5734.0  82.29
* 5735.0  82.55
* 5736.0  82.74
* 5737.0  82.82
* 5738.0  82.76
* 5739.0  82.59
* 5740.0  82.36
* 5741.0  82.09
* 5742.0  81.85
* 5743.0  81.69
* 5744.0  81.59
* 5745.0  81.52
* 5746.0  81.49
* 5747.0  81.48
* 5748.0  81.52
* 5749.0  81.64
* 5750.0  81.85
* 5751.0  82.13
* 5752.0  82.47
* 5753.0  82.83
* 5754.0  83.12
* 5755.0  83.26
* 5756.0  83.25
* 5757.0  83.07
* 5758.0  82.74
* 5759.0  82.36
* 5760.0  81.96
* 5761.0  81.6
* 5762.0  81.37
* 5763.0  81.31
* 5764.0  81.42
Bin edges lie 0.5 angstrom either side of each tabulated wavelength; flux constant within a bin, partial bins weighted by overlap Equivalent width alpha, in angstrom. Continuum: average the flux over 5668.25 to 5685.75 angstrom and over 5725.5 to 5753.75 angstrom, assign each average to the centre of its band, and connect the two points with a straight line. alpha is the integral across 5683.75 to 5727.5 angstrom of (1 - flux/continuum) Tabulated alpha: 0.9 angstrom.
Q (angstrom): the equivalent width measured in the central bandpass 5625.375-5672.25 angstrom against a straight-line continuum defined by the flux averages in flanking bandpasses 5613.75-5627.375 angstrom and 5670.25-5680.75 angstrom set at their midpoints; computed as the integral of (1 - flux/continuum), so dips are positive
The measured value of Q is 0.5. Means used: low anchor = 78.4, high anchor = 82.6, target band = 79.7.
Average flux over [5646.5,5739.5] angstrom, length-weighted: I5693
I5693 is 80.6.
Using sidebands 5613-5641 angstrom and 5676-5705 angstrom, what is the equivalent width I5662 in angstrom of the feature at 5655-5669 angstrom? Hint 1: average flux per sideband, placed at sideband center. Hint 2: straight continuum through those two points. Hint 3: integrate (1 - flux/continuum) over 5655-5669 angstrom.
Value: 0.3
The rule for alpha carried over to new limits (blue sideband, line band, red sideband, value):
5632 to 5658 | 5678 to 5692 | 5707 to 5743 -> -0.27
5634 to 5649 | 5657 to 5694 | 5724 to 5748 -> -0.40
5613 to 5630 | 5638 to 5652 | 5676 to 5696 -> 0.15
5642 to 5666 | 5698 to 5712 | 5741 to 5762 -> 0.37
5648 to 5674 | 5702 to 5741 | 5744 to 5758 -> 0.37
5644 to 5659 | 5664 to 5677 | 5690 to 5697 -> -0.21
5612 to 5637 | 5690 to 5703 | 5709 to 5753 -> -0.11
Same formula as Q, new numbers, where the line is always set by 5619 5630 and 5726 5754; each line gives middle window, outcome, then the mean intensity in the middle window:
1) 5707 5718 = 0.49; 78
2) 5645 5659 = 0.34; 79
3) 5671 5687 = -0.19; 82.2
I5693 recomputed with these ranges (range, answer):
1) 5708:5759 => 81.5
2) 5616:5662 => 79.3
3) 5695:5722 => 79.7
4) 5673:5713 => 80.6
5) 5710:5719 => 78.9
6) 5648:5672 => 79.4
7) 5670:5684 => 82.5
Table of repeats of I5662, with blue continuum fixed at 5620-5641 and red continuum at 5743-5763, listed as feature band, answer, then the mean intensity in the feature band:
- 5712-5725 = 0.06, 81.2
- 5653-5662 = 0.29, 78.1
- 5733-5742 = -0.06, 82.5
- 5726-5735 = 0.01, 81.7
